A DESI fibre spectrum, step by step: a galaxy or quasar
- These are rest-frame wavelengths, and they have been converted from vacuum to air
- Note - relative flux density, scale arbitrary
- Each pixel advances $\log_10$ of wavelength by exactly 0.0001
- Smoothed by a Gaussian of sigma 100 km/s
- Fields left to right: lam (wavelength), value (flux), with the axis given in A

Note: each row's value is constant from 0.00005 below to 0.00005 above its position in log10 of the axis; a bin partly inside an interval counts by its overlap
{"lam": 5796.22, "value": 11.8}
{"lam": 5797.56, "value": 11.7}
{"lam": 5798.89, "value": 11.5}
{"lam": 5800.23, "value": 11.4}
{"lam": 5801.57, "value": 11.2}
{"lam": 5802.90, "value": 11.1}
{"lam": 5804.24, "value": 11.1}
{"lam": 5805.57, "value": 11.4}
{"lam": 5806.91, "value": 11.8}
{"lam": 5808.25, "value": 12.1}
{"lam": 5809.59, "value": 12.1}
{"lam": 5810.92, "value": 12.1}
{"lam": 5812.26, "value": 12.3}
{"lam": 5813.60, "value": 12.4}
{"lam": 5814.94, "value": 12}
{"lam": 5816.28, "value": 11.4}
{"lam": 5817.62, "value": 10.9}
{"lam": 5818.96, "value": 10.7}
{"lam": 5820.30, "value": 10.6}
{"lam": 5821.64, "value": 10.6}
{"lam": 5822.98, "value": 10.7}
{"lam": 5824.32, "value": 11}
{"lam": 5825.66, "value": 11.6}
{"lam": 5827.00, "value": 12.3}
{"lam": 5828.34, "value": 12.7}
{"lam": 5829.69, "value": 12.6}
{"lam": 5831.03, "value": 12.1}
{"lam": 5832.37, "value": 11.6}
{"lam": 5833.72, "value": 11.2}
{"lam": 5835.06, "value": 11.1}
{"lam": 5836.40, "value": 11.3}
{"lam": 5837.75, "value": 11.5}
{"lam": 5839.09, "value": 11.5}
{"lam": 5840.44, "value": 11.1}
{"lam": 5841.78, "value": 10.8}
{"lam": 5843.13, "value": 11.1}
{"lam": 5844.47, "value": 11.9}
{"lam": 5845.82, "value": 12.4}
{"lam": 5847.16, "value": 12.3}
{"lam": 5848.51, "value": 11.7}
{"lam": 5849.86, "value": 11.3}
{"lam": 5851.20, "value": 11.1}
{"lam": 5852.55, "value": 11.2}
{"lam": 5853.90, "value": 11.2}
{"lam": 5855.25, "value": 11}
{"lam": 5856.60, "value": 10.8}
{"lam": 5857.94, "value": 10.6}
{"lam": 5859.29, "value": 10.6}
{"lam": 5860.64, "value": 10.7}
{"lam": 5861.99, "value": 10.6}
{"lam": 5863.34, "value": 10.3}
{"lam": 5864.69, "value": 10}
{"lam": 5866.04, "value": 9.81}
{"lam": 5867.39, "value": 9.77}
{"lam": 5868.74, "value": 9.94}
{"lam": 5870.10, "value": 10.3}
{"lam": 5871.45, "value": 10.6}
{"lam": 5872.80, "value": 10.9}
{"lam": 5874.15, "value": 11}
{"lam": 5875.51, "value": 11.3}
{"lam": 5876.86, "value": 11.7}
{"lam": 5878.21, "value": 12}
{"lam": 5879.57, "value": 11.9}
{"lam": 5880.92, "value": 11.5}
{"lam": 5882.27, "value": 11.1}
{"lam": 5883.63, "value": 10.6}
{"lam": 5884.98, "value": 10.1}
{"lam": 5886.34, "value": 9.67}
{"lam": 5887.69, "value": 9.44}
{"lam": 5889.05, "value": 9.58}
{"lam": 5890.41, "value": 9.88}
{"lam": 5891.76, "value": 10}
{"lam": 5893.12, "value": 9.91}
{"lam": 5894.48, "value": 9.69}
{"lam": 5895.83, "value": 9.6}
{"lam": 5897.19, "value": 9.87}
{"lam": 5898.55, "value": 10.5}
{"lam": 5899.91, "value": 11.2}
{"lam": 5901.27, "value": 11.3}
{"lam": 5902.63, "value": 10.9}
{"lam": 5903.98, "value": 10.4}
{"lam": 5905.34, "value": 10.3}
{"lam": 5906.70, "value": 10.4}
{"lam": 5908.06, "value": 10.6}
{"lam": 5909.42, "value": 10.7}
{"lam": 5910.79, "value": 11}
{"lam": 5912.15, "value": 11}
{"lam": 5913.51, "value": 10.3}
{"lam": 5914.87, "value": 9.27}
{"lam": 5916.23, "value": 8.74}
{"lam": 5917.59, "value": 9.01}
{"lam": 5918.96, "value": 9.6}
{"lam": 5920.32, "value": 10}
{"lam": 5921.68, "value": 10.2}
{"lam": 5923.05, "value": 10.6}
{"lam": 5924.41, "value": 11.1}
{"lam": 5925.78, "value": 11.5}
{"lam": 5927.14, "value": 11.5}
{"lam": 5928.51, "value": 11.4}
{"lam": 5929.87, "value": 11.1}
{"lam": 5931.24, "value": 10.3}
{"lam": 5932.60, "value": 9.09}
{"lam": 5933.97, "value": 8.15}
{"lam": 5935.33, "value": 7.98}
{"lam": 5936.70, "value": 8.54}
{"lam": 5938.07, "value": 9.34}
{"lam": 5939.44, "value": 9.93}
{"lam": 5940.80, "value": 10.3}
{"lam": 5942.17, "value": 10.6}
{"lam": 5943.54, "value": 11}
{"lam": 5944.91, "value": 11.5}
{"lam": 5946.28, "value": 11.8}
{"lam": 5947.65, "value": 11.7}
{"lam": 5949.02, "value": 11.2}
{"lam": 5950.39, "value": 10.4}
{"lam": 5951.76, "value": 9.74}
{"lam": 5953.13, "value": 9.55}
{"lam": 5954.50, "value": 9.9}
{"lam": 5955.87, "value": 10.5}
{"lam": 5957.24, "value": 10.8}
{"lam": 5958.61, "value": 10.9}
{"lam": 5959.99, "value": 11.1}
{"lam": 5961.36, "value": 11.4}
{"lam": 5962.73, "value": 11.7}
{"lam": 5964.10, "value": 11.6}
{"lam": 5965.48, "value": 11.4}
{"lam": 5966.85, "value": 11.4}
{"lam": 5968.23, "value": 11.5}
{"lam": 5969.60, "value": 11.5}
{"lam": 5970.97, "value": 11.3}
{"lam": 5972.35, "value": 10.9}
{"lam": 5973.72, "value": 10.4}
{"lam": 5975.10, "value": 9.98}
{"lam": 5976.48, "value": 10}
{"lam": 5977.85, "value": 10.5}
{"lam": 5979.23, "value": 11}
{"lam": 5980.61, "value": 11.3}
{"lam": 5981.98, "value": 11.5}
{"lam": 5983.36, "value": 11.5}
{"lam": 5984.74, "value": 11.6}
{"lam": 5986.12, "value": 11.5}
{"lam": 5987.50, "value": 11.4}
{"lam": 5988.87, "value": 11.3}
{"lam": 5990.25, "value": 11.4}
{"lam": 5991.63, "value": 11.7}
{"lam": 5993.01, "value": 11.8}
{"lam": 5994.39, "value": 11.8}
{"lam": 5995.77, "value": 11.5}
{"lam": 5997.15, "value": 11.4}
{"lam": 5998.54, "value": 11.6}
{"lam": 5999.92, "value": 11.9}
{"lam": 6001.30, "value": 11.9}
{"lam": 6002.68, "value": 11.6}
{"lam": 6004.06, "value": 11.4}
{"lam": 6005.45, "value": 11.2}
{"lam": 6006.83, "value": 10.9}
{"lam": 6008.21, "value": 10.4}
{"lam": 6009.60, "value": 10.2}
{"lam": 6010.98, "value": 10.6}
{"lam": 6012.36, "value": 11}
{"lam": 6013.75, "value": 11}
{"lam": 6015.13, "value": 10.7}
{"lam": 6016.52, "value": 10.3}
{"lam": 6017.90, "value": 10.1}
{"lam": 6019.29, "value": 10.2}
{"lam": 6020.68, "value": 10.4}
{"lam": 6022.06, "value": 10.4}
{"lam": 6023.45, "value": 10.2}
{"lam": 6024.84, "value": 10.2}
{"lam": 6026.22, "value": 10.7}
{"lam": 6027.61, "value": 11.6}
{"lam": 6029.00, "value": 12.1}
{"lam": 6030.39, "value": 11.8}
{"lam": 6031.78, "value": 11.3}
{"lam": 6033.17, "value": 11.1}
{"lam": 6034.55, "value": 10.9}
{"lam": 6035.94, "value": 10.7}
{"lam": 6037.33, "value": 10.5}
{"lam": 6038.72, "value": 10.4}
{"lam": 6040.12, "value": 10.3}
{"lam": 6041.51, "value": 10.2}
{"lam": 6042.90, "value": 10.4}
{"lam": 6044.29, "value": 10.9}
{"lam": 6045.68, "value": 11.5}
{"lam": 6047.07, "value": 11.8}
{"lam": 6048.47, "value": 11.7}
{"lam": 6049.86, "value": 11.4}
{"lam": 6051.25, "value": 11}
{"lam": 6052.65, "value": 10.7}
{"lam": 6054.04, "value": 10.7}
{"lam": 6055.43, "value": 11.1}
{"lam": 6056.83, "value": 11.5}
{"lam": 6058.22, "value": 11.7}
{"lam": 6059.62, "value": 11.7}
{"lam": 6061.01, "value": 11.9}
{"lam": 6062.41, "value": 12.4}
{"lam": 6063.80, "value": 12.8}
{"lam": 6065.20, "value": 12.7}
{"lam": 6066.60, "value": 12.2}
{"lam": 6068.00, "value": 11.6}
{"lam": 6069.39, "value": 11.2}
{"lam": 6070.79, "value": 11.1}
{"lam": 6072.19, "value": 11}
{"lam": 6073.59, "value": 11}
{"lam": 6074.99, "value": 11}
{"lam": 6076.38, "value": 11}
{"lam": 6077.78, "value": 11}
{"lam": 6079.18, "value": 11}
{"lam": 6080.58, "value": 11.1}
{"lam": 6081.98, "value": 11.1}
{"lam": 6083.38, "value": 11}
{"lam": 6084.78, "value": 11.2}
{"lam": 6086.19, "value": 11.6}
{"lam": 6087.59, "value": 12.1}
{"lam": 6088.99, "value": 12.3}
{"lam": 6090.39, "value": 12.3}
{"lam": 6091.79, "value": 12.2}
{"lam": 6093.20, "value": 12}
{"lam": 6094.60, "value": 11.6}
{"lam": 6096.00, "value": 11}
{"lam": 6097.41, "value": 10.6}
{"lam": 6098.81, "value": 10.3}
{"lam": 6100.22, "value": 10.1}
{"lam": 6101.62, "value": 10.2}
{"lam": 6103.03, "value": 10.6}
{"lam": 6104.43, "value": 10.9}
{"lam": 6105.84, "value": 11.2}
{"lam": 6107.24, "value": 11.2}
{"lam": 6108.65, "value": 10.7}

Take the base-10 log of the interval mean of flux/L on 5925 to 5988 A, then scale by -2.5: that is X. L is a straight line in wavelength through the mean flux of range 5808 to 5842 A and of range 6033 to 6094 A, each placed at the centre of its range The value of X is 0.070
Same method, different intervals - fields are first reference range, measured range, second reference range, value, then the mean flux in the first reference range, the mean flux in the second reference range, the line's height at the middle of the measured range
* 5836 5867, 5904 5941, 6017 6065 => 0.10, 11.1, 11.1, 11.1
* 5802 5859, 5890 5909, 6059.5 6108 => 0.11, 11.5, 11.4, 11.4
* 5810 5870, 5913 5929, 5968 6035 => 0.09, 11.2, 11.1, 11.1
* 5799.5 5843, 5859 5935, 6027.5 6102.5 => 0.10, 11.5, 11.3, 11.4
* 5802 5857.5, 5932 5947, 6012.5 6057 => 0.14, 11.5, 10.9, 11.2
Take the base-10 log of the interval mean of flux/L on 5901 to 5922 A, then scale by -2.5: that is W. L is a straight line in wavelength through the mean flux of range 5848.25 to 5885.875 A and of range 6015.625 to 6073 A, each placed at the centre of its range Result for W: 0.07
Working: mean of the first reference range 10.8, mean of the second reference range 11.1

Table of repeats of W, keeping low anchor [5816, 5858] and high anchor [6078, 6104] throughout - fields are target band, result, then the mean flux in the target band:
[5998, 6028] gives 0.044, 10.8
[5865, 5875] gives 0.104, 10.3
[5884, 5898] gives 0.160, 9.8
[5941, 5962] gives 0.052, 10.8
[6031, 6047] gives 0.046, 10.8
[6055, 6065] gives -0.064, 11.9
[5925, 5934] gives 0.072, 10.6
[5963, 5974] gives 0.000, 11.3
